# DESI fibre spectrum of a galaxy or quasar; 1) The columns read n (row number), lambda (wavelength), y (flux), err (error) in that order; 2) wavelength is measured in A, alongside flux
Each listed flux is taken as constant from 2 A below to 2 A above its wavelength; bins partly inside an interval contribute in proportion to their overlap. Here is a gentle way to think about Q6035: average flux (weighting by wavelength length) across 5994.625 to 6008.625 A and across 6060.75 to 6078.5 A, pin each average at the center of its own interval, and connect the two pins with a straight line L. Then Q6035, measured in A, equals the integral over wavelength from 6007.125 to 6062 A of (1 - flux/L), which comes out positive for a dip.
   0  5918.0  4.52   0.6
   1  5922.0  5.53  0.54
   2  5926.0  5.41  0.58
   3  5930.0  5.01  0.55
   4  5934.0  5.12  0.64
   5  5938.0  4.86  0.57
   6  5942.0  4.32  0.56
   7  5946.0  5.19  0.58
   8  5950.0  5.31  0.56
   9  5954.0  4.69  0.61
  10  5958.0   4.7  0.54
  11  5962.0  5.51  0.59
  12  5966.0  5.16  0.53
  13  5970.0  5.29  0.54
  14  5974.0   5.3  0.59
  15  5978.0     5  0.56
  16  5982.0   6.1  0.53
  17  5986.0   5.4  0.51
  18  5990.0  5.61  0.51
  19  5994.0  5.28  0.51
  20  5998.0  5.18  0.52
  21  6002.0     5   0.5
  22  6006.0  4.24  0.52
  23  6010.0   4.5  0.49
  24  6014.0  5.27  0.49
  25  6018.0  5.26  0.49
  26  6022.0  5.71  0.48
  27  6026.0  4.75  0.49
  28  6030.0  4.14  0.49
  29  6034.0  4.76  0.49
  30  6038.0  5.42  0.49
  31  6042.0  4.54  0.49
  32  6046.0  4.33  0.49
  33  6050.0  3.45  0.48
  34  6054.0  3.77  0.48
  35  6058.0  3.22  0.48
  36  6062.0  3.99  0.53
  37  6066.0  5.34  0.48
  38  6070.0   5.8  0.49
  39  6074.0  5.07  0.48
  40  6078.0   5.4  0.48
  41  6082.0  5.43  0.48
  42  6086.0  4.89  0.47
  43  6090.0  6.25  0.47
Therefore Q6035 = 5.0 A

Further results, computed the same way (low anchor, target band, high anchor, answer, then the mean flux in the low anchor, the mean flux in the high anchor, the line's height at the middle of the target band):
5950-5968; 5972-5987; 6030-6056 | -1.77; 5.05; 4.36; 4.88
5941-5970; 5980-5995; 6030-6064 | -2.81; 5.03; 4.18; 4.73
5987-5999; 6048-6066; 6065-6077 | 5.34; 5.38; 5.41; 5.4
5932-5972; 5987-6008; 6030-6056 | -1.73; 5.02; 4.36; 4.69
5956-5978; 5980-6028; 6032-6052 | -3.45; 5.17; 4.5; 4.84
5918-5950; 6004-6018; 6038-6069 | -0.73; 5.04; 4.23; 4.52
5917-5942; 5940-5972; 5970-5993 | 1.41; 5.04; 5.46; 5.25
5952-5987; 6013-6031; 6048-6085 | -0.59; 5.23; 4.62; 4.9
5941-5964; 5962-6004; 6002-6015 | -4.59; 4.98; 4.67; 4.81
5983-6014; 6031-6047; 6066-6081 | 1.55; 5.08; 5.41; 5.26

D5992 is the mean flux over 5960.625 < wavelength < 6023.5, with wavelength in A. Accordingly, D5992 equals 5.23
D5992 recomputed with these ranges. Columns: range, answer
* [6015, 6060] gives 4.5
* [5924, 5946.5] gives 4.97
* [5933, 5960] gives 4.88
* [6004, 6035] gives 4.83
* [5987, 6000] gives 5.36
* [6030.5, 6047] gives 4.73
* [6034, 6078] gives 4.55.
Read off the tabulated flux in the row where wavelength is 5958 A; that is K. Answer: 4.7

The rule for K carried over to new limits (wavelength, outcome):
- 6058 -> 3.22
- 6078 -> 5.4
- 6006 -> 4.24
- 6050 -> 3.45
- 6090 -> 6.25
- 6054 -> 3.77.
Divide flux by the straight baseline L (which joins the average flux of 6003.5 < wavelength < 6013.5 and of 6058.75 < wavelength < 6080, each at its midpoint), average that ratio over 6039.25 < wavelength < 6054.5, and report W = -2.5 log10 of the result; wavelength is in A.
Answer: 0.17 mag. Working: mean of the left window 4.54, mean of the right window 5.01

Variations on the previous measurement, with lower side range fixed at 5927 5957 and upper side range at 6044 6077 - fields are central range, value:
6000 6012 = 0.02 mag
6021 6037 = -0.06 mag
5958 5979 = -0.09 mag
